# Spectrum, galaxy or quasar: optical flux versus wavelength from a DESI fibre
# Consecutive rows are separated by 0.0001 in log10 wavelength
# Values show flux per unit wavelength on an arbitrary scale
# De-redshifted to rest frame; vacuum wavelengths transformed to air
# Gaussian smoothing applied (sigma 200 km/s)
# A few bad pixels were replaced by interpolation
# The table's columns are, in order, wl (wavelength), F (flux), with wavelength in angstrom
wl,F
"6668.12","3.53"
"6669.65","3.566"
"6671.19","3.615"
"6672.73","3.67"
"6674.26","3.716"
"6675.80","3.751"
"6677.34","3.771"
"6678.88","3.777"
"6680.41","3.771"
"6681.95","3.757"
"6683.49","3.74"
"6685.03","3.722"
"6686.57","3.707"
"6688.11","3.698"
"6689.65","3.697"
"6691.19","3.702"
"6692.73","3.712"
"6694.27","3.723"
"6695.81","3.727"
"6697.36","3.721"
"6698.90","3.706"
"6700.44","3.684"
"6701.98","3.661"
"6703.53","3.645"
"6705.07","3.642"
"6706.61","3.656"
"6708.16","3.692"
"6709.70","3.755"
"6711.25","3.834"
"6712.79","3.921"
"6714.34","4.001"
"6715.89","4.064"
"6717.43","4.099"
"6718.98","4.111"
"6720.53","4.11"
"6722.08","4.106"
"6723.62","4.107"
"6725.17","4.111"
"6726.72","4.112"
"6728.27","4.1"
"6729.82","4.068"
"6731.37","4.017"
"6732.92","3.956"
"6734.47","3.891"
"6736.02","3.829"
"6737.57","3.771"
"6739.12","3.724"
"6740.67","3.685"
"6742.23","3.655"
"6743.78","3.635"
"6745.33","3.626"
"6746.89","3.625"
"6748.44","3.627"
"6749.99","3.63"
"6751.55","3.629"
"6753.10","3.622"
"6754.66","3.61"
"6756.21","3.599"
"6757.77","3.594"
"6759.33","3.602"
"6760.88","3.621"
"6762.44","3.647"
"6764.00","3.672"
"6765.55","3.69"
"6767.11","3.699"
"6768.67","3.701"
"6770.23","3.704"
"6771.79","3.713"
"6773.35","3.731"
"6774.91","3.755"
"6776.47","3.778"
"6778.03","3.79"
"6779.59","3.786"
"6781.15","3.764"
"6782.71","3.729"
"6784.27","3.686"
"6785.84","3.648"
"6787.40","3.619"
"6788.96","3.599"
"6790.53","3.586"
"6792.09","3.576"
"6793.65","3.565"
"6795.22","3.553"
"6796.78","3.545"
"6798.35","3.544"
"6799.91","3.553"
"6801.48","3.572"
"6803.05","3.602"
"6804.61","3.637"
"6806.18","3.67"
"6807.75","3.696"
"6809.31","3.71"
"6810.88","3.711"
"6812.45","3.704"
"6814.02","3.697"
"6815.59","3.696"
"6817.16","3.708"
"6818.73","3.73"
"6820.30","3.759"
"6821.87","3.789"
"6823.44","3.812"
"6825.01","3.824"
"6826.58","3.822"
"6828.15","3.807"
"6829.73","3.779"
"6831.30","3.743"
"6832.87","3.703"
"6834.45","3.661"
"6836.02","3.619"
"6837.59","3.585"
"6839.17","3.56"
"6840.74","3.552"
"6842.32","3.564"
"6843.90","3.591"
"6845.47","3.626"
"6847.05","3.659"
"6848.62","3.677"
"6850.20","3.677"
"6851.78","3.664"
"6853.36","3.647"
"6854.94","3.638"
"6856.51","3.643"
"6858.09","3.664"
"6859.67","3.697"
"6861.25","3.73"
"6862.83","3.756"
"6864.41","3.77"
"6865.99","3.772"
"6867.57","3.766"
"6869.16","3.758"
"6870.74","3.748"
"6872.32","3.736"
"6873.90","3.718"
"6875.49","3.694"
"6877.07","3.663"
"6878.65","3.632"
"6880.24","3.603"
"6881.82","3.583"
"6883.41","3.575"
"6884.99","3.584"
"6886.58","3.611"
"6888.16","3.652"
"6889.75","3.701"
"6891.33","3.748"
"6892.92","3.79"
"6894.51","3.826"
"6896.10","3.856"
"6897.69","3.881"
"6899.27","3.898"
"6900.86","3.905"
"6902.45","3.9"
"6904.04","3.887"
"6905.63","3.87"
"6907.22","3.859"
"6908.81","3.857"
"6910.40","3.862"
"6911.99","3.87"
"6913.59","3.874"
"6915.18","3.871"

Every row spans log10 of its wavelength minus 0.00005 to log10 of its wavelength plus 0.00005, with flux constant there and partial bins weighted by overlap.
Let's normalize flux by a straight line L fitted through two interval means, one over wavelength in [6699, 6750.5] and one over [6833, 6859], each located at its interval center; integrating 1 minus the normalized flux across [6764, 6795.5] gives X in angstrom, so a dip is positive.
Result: 0.55 angstrom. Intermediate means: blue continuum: 3.85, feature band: 3.69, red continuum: 3.63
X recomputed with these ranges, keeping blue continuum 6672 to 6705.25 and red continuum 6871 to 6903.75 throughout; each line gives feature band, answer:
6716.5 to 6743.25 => -1.8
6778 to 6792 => 0.2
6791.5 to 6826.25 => 0.5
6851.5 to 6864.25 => 0.1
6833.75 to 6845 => 0.4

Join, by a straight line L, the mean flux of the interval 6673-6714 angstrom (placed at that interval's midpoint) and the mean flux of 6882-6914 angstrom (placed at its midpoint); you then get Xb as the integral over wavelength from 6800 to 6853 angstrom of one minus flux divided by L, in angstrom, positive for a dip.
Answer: 1.25 angstrom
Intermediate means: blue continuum 3.73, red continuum 3.79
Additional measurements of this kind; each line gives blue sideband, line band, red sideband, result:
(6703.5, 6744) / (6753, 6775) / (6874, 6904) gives 1.2 angstrom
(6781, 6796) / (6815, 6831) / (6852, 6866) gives -0.5 angstrom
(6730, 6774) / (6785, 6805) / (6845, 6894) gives 0.6 angstrom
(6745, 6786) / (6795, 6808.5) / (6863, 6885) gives 0.3 angstrom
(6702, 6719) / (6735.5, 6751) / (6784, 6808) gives 0.3 angstrom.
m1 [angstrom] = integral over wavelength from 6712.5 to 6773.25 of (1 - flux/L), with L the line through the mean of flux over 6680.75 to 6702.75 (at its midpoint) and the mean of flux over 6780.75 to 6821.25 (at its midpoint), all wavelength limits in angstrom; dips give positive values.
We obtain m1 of -2.1 angstrom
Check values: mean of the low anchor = 3.71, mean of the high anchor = 3.65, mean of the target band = 3.81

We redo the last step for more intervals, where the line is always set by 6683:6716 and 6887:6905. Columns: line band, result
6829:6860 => 1.24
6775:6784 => 0.02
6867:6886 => 0.70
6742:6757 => 0.54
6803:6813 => 0.27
